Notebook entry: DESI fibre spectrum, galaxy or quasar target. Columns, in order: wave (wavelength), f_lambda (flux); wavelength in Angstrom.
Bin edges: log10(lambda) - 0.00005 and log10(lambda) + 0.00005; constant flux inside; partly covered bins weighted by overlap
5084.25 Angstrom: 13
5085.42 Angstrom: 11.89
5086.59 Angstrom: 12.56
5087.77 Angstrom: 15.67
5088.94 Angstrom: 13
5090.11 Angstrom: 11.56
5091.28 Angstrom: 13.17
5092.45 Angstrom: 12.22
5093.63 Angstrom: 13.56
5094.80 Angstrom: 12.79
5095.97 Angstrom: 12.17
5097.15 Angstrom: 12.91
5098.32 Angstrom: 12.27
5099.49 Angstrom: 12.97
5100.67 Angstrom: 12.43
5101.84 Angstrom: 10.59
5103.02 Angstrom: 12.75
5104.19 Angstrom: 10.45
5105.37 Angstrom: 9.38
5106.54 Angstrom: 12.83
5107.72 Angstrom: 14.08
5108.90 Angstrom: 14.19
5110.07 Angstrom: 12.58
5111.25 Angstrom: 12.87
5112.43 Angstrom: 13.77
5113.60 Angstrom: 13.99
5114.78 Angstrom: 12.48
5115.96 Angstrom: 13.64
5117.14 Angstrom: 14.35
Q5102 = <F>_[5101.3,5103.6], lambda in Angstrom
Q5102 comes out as 11.7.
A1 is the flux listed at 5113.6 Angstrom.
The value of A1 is 13.99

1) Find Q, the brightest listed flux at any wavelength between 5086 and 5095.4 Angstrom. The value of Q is 15.67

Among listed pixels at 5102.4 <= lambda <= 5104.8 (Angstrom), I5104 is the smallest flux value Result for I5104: 10.45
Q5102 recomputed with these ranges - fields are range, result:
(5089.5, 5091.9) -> 12.4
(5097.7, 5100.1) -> 12.6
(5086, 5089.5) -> 13.7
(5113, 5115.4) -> 13.3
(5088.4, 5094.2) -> 12.7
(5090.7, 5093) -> 12.7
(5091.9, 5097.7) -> 12.7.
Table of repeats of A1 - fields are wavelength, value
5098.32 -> 12.27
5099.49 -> 12.97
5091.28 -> 13.17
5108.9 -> 14.19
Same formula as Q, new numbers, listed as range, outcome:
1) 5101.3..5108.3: 14.08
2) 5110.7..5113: 13.77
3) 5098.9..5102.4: 12.97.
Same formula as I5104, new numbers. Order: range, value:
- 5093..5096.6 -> 12.17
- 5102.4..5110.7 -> 9.38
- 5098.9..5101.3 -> 12.43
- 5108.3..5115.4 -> 12.48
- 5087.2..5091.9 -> 11.56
